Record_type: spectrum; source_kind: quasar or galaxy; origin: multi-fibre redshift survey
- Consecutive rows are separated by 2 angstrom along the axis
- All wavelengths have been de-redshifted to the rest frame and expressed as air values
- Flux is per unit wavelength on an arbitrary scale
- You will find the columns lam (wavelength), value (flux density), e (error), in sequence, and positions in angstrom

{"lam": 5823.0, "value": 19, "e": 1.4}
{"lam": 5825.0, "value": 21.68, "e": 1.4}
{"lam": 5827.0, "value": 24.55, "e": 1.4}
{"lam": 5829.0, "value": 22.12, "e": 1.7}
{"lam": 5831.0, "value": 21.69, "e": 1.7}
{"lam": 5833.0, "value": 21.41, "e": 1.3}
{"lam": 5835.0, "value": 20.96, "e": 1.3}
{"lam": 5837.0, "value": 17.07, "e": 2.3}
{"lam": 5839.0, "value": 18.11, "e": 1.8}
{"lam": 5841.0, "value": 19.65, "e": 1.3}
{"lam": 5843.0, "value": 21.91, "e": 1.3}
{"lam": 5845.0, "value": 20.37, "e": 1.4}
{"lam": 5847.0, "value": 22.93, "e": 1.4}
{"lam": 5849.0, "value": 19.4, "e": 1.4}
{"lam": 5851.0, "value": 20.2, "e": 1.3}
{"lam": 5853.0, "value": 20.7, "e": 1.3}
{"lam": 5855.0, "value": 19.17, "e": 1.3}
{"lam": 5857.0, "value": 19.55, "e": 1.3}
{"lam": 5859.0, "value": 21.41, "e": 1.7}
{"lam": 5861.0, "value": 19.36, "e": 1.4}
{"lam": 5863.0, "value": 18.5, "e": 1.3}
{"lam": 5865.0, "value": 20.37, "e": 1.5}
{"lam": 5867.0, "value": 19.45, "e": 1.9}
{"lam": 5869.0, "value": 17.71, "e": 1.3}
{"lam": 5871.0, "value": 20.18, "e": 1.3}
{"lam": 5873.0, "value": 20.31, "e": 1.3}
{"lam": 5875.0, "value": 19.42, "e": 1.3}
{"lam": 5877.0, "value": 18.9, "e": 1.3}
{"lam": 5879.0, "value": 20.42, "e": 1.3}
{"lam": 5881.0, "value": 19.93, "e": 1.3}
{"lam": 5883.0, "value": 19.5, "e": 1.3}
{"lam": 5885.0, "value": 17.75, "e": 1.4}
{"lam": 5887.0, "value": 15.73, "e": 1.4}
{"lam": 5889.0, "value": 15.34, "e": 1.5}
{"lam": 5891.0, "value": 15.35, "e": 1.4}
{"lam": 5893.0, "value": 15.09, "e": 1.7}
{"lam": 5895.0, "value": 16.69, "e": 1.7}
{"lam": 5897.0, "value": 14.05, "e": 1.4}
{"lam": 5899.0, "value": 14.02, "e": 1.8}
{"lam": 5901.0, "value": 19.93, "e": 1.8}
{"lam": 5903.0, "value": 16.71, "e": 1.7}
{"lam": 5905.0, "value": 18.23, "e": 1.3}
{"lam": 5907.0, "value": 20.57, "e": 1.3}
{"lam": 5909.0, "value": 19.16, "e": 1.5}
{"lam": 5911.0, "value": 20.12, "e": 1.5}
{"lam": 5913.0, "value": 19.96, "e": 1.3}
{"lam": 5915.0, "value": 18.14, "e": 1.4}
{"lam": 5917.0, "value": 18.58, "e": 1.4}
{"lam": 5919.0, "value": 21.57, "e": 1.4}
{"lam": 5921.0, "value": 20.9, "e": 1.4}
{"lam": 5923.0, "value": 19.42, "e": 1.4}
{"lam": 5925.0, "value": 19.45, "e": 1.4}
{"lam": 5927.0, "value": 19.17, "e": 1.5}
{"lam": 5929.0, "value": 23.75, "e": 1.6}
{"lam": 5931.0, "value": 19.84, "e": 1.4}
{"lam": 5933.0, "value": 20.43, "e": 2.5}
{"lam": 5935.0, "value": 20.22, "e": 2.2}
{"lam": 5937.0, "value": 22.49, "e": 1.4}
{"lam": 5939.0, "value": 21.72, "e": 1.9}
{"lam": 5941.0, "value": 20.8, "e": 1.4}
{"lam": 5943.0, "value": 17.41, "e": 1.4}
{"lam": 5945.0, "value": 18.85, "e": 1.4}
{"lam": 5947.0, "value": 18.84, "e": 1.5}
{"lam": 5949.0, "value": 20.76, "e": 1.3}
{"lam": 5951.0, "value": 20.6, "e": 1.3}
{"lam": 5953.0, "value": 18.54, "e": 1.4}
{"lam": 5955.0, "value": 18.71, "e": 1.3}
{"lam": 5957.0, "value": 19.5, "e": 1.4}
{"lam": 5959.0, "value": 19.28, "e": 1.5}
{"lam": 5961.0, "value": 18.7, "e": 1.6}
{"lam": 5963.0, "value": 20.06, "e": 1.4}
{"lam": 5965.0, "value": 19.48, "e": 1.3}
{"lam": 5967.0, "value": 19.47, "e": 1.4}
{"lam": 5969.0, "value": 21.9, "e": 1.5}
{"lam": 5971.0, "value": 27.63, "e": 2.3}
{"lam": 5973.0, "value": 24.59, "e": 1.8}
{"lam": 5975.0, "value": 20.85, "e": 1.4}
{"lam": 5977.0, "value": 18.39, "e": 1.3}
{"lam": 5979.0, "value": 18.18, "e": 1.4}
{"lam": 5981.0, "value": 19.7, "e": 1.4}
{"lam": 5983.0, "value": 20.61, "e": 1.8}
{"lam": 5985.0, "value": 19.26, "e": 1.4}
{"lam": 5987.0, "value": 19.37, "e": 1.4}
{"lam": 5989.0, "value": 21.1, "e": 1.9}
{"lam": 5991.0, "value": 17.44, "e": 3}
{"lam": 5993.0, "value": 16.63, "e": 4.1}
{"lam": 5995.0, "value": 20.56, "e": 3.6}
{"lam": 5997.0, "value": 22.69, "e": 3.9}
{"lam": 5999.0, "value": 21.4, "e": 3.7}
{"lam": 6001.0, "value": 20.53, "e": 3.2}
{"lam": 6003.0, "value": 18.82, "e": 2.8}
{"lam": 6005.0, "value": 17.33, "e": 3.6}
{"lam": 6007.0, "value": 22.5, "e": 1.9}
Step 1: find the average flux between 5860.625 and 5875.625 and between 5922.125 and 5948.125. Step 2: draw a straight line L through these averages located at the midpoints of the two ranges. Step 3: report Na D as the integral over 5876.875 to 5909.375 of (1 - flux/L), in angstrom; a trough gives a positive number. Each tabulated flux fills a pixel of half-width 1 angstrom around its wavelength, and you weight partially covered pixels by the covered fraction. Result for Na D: 3.8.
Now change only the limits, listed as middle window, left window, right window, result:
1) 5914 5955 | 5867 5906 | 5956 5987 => -1.7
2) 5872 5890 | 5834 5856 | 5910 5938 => 1.4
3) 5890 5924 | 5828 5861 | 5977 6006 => 3.2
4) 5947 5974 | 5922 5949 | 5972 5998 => -0.8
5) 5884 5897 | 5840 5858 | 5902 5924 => 2.6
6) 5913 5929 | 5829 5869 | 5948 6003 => 0.2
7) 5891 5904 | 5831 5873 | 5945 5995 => 2.6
